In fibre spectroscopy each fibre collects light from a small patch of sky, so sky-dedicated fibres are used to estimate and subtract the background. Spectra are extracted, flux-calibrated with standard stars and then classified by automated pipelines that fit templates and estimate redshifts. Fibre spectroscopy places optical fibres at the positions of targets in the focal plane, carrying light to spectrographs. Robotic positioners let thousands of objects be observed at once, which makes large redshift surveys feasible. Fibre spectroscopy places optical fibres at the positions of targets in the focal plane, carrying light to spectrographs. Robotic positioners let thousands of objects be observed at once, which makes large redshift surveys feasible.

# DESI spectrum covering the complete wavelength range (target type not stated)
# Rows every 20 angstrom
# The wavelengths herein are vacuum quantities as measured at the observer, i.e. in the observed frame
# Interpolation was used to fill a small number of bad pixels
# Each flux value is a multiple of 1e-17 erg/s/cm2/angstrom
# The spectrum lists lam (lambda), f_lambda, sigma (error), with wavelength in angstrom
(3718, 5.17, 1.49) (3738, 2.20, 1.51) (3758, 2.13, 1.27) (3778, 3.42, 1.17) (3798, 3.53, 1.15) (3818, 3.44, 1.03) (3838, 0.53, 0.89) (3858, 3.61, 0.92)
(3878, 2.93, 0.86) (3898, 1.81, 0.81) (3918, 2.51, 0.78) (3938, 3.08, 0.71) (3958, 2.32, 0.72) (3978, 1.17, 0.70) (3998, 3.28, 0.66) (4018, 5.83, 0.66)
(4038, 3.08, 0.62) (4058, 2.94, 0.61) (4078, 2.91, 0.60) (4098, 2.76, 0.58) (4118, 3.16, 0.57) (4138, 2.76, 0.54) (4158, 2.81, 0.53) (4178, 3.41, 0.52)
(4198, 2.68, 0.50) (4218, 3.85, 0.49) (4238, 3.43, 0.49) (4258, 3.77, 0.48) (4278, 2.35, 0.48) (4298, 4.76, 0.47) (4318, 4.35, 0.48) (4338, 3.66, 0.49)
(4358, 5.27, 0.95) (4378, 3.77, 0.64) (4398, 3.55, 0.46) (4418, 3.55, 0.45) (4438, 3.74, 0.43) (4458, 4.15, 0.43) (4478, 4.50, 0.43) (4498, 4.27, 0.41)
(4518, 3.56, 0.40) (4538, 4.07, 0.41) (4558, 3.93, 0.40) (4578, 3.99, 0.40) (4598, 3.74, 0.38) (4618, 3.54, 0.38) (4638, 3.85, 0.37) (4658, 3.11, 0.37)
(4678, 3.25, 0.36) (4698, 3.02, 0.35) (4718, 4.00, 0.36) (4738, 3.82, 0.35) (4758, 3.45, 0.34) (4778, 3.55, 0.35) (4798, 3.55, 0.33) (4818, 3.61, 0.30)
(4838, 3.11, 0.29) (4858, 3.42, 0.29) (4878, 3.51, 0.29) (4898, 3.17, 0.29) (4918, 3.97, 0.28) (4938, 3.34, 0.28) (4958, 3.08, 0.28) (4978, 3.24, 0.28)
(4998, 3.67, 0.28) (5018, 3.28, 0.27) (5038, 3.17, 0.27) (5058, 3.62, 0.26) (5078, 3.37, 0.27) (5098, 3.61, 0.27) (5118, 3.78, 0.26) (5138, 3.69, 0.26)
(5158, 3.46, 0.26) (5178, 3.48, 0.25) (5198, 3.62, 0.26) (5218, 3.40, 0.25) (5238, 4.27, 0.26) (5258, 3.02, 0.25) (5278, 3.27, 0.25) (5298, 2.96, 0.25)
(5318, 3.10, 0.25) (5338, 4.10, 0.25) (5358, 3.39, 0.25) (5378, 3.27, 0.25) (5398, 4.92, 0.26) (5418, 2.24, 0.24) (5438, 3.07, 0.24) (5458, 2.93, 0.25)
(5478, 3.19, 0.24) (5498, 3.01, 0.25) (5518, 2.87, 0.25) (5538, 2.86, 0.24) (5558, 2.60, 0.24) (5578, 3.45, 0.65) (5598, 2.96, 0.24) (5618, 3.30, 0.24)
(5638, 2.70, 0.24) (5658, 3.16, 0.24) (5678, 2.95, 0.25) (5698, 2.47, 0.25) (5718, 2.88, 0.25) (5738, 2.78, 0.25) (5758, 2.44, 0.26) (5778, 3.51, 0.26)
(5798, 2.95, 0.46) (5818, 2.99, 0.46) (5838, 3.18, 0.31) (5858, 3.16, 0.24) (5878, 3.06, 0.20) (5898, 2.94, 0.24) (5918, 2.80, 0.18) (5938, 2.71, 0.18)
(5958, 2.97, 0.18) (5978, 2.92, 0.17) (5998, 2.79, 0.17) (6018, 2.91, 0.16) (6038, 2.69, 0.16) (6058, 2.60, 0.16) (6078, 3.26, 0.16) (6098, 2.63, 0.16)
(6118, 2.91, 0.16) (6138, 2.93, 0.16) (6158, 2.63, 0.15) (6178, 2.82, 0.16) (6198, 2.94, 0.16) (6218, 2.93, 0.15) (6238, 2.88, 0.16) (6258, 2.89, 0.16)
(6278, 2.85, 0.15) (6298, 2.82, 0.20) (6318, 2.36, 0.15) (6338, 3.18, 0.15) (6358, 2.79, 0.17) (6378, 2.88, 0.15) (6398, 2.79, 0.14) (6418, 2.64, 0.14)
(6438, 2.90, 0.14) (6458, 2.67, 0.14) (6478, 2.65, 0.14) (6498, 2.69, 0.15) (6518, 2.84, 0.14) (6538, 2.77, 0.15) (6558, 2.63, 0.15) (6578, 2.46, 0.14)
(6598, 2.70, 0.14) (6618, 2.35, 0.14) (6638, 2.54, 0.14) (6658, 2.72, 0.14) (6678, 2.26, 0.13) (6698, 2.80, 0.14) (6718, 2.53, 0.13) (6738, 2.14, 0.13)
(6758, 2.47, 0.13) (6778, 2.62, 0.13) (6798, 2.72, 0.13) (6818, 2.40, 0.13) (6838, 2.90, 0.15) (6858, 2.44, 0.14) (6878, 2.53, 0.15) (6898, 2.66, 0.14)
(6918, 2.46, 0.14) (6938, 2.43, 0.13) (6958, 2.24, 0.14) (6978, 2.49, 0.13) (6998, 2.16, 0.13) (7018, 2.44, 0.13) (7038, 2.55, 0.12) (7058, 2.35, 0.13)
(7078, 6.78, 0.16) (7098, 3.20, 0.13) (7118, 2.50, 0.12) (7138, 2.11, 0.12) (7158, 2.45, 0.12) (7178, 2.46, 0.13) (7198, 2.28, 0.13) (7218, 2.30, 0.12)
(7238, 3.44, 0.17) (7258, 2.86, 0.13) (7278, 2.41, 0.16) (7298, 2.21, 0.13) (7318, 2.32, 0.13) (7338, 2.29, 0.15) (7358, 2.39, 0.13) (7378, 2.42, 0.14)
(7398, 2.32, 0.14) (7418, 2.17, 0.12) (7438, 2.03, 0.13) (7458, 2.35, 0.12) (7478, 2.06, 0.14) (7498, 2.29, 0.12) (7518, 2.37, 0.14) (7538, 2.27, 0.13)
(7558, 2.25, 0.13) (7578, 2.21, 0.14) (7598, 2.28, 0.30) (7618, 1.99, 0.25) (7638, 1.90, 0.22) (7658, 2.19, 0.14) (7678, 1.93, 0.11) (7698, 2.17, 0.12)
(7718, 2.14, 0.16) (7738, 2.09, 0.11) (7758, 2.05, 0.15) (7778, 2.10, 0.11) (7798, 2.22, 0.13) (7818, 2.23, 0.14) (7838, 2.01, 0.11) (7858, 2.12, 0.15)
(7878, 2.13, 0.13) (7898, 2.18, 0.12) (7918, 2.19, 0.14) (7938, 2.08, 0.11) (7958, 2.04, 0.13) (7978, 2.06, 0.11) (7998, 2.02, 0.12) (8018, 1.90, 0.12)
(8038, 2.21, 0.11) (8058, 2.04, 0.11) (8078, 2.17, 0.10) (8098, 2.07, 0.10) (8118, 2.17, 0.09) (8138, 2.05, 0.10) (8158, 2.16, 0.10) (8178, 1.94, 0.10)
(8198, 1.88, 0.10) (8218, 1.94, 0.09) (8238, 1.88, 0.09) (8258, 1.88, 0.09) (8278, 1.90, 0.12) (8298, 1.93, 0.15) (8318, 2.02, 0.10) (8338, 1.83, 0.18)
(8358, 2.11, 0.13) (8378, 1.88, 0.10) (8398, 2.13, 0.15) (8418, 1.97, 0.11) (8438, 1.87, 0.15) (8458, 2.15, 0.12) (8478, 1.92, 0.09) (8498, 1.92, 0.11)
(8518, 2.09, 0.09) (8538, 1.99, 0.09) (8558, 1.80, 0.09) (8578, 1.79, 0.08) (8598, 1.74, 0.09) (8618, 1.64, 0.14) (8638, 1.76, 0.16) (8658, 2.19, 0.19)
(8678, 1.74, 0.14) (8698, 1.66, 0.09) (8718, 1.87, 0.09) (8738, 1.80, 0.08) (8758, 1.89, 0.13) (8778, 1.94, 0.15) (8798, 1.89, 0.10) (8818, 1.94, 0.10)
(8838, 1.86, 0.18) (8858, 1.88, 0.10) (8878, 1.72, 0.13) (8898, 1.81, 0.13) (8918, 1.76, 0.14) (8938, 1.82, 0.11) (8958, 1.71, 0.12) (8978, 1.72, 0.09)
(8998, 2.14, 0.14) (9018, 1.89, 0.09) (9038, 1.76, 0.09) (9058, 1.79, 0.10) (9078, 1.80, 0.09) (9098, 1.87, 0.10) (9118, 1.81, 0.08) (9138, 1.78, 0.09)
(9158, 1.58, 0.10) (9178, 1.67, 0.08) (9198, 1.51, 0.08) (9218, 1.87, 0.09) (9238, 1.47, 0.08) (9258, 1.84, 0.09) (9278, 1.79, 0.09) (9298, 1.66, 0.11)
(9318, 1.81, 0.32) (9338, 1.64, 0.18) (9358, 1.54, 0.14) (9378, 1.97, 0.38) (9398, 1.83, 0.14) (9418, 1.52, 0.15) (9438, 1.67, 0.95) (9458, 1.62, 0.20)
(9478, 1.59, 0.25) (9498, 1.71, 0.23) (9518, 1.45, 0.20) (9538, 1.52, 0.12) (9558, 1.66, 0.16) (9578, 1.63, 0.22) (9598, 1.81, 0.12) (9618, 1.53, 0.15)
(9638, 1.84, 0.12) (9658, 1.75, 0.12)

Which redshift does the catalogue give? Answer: 0.077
